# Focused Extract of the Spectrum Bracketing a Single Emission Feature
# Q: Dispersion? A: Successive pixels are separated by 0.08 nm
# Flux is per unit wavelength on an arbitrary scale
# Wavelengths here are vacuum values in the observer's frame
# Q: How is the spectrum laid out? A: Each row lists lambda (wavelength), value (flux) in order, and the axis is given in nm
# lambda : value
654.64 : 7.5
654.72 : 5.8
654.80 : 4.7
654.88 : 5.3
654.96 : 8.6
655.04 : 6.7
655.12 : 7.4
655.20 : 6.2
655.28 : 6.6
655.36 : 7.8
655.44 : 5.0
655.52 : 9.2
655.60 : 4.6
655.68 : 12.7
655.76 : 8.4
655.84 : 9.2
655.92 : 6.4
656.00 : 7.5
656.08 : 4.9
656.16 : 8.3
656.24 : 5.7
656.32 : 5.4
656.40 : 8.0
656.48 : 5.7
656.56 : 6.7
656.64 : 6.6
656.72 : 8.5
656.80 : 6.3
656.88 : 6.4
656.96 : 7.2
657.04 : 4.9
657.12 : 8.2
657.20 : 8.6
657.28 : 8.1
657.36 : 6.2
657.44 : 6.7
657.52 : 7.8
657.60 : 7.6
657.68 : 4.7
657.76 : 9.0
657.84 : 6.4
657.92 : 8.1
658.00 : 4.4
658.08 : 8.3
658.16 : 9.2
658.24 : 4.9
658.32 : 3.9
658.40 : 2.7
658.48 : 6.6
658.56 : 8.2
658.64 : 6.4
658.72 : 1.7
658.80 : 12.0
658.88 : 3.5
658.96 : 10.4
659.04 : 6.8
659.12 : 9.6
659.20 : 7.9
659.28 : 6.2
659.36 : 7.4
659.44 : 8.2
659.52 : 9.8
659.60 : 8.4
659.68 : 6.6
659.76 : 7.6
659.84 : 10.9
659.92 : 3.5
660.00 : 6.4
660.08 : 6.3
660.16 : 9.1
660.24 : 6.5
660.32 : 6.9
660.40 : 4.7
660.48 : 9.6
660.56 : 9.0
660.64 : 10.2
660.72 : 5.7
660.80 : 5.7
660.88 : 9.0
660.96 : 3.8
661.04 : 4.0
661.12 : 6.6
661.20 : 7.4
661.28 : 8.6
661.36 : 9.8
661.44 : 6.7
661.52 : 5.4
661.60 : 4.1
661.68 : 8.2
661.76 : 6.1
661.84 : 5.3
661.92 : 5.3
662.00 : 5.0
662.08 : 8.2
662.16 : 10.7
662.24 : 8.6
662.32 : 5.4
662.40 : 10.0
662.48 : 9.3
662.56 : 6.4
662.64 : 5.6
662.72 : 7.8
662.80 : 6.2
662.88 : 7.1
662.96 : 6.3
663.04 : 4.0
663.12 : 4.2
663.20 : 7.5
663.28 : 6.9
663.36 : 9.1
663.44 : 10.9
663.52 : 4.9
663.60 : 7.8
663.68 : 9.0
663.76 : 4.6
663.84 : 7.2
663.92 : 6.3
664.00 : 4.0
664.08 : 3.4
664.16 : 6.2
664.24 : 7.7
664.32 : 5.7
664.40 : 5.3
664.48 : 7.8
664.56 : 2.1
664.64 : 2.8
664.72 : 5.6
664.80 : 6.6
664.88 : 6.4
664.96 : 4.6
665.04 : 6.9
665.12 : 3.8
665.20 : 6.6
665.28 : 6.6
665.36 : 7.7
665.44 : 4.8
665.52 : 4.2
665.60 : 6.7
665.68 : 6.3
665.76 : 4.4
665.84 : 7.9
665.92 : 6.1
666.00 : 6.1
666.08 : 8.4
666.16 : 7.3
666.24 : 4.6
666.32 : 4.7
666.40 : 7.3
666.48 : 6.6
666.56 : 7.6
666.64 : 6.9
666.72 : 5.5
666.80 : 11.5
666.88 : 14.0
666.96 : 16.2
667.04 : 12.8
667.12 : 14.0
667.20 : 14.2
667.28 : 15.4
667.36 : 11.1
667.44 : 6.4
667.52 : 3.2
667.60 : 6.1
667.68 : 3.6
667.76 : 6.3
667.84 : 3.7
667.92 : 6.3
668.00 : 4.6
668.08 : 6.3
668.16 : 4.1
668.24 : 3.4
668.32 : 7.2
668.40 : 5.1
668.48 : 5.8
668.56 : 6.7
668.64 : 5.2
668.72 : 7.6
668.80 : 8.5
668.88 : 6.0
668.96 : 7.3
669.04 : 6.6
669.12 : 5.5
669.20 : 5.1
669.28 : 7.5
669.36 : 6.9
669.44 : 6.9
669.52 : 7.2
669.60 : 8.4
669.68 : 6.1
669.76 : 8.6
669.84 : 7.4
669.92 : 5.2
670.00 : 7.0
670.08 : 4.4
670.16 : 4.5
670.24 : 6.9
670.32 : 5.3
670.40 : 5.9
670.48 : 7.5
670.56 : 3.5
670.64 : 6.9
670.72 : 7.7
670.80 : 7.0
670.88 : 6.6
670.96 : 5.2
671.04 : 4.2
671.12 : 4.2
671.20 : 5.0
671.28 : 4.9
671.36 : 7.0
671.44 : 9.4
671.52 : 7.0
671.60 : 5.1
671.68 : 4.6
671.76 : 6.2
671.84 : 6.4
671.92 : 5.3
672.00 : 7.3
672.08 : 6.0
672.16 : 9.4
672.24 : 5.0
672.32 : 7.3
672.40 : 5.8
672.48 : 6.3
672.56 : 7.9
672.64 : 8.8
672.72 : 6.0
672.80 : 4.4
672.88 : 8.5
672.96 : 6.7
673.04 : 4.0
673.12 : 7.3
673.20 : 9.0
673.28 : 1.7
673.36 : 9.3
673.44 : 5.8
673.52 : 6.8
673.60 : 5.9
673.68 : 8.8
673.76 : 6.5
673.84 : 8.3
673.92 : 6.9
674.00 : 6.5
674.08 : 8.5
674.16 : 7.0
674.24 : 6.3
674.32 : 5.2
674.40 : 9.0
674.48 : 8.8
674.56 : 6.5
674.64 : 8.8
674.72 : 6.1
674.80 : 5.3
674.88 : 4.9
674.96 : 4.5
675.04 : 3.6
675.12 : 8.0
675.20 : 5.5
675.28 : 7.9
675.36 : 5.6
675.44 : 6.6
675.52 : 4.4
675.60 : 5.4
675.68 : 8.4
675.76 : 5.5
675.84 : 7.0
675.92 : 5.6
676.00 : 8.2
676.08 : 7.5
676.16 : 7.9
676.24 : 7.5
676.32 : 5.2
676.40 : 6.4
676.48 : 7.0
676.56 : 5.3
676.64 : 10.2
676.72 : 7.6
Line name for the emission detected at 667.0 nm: H-beta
